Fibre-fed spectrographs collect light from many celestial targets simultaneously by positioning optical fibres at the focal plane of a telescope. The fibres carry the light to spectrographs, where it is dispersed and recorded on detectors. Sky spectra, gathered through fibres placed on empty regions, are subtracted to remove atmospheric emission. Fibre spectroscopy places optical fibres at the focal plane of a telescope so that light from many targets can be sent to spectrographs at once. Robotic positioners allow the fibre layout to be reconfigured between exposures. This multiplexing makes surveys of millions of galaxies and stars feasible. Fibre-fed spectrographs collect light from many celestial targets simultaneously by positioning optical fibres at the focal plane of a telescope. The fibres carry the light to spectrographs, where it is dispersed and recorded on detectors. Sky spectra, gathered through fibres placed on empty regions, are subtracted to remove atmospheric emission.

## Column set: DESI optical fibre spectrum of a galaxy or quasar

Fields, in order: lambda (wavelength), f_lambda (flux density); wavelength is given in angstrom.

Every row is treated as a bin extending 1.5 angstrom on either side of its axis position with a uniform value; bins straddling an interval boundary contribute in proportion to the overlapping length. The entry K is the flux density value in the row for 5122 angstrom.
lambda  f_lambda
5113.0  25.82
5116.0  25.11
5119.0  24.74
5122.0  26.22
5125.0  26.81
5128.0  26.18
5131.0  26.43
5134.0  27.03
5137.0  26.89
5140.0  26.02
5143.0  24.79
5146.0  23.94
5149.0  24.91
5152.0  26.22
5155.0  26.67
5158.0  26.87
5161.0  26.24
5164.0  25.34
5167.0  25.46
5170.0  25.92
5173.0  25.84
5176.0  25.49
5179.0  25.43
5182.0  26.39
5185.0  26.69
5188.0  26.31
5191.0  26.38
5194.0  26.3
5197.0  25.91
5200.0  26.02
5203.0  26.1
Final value 26.22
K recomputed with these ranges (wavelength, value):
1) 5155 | 26.67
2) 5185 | 26.69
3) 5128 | 26.18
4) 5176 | 25.49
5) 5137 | 26.89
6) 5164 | 25.34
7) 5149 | 24.91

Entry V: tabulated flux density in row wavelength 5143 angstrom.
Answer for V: 24.79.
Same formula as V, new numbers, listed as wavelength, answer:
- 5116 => 25.11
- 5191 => 26.38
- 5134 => 27.03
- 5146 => 23.94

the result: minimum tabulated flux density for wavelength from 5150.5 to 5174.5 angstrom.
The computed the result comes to 25.34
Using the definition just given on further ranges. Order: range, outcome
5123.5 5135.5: 26.18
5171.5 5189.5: 25.43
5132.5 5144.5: 24.79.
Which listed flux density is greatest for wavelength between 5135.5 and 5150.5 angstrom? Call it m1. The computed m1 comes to 26.89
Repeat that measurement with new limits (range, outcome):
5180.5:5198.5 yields 26.69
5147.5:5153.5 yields 26.22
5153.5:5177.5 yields 26.87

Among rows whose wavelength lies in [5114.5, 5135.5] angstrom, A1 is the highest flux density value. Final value 27.03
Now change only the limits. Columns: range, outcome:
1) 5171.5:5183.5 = 26.39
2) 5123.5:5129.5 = 26.81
